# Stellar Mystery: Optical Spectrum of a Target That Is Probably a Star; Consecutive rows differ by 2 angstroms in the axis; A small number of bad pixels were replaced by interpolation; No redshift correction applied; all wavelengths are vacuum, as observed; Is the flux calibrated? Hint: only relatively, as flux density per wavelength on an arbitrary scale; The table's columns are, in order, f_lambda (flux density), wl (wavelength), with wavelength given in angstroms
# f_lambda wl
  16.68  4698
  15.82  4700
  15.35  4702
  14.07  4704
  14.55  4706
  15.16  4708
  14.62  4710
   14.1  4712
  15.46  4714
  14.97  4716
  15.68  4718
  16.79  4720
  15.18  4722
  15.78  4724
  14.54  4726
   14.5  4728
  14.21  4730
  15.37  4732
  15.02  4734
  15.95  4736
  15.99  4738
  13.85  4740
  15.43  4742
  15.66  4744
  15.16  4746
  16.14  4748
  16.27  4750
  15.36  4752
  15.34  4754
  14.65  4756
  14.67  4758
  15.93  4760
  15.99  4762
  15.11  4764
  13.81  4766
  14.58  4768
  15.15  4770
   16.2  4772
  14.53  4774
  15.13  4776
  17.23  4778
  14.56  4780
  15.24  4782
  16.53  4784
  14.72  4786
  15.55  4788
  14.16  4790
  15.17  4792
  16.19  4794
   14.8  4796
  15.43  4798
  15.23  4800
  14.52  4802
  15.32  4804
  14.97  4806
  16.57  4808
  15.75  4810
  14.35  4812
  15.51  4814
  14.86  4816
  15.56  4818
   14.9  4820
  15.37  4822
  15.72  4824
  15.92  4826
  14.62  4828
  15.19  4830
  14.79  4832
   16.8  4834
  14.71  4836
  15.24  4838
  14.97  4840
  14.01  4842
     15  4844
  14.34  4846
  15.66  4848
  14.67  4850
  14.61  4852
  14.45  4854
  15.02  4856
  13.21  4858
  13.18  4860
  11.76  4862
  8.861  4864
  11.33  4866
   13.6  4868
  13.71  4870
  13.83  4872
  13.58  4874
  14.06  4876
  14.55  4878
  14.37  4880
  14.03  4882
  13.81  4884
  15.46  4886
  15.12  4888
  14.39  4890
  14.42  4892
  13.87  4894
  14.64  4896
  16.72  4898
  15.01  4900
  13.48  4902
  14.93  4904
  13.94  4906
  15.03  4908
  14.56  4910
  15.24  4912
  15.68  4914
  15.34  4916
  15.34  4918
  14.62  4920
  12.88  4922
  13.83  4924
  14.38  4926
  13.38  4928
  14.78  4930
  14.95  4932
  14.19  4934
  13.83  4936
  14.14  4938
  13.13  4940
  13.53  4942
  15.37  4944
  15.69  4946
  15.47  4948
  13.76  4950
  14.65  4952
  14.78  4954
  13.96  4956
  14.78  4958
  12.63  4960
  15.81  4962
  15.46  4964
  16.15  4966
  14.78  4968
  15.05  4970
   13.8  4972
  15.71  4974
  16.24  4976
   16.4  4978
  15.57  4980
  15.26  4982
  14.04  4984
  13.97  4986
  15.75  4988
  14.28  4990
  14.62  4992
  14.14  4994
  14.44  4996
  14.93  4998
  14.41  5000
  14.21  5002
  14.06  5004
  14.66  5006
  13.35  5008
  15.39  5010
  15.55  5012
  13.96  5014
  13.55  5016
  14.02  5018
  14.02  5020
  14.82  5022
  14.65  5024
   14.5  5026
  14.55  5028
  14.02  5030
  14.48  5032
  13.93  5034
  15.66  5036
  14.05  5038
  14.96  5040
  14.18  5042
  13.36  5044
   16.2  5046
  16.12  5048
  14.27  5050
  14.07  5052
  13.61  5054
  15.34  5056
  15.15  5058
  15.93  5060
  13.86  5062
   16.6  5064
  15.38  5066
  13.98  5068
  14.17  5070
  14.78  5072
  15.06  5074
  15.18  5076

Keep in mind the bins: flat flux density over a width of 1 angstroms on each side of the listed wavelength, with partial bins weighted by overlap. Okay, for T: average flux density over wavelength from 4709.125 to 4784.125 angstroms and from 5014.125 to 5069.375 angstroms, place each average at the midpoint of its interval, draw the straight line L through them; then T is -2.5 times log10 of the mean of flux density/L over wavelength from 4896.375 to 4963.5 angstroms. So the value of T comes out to 0.02 mag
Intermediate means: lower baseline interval 15.3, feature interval 14.5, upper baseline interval 14.6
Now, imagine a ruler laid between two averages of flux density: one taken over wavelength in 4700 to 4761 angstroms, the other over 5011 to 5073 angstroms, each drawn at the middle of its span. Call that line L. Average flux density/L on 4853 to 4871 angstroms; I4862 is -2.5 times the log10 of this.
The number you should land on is 0.17 mag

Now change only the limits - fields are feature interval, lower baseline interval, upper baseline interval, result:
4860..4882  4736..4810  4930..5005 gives 0.154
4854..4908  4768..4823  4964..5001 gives 0.093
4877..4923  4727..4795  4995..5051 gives 0.015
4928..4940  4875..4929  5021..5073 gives 0.030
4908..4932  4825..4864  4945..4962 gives -0.004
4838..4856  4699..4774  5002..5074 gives 0.016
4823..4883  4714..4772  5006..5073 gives 0.062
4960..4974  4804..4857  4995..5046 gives -0.030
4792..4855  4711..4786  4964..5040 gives -0.004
